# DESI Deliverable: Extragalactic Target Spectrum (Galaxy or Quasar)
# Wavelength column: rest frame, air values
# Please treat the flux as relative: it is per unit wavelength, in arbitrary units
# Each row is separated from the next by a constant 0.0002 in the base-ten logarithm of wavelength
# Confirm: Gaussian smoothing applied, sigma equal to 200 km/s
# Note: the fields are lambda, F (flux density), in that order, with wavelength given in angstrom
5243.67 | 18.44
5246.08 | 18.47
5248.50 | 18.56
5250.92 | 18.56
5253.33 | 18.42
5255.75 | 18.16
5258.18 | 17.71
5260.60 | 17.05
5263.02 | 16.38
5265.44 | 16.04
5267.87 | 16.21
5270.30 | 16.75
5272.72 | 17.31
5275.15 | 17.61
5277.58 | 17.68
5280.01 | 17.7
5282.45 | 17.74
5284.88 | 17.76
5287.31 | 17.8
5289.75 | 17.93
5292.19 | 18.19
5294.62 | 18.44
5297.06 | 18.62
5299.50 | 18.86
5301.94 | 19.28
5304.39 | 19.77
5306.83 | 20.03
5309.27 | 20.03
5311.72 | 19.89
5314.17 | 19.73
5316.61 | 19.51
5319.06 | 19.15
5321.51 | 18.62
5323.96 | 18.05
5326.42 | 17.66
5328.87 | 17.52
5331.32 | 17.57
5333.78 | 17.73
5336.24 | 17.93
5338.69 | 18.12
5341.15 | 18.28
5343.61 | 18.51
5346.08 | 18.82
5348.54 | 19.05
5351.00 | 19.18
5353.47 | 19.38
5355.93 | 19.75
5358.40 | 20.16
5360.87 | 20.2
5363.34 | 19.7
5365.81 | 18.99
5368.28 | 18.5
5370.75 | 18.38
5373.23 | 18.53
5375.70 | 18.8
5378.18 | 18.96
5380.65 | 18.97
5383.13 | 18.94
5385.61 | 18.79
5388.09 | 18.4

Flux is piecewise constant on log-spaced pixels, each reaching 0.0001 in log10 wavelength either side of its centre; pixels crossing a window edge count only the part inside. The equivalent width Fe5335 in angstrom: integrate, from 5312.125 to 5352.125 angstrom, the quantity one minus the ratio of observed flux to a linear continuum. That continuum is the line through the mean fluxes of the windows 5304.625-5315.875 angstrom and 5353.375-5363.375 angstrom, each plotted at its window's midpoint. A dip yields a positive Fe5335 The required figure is 2.8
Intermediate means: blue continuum 19.9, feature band 18.5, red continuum 19.9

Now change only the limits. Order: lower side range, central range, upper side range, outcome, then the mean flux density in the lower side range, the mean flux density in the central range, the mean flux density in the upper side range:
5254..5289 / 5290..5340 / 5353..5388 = -1.73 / 17.3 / 18.7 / 19.1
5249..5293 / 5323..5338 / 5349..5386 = 0.63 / 17.5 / 17.8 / 19.2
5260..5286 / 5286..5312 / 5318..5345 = -2.07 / 17.1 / 18.9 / 18.1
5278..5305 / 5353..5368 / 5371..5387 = -0.75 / 18.3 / 19.6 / 18.8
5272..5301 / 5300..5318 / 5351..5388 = -1.38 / 18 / 19.7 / 19.1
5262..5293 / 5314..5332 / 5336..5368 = -0.03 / 17.3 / 18.4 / 19.1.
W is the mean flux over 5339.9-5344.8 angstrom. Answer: 18.4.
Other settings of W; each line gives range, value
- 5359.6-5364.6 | 19.9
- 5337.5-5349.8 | 18.6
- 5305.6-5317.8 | 19.9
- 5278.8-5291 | 17.8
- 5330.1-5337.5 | 17.7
